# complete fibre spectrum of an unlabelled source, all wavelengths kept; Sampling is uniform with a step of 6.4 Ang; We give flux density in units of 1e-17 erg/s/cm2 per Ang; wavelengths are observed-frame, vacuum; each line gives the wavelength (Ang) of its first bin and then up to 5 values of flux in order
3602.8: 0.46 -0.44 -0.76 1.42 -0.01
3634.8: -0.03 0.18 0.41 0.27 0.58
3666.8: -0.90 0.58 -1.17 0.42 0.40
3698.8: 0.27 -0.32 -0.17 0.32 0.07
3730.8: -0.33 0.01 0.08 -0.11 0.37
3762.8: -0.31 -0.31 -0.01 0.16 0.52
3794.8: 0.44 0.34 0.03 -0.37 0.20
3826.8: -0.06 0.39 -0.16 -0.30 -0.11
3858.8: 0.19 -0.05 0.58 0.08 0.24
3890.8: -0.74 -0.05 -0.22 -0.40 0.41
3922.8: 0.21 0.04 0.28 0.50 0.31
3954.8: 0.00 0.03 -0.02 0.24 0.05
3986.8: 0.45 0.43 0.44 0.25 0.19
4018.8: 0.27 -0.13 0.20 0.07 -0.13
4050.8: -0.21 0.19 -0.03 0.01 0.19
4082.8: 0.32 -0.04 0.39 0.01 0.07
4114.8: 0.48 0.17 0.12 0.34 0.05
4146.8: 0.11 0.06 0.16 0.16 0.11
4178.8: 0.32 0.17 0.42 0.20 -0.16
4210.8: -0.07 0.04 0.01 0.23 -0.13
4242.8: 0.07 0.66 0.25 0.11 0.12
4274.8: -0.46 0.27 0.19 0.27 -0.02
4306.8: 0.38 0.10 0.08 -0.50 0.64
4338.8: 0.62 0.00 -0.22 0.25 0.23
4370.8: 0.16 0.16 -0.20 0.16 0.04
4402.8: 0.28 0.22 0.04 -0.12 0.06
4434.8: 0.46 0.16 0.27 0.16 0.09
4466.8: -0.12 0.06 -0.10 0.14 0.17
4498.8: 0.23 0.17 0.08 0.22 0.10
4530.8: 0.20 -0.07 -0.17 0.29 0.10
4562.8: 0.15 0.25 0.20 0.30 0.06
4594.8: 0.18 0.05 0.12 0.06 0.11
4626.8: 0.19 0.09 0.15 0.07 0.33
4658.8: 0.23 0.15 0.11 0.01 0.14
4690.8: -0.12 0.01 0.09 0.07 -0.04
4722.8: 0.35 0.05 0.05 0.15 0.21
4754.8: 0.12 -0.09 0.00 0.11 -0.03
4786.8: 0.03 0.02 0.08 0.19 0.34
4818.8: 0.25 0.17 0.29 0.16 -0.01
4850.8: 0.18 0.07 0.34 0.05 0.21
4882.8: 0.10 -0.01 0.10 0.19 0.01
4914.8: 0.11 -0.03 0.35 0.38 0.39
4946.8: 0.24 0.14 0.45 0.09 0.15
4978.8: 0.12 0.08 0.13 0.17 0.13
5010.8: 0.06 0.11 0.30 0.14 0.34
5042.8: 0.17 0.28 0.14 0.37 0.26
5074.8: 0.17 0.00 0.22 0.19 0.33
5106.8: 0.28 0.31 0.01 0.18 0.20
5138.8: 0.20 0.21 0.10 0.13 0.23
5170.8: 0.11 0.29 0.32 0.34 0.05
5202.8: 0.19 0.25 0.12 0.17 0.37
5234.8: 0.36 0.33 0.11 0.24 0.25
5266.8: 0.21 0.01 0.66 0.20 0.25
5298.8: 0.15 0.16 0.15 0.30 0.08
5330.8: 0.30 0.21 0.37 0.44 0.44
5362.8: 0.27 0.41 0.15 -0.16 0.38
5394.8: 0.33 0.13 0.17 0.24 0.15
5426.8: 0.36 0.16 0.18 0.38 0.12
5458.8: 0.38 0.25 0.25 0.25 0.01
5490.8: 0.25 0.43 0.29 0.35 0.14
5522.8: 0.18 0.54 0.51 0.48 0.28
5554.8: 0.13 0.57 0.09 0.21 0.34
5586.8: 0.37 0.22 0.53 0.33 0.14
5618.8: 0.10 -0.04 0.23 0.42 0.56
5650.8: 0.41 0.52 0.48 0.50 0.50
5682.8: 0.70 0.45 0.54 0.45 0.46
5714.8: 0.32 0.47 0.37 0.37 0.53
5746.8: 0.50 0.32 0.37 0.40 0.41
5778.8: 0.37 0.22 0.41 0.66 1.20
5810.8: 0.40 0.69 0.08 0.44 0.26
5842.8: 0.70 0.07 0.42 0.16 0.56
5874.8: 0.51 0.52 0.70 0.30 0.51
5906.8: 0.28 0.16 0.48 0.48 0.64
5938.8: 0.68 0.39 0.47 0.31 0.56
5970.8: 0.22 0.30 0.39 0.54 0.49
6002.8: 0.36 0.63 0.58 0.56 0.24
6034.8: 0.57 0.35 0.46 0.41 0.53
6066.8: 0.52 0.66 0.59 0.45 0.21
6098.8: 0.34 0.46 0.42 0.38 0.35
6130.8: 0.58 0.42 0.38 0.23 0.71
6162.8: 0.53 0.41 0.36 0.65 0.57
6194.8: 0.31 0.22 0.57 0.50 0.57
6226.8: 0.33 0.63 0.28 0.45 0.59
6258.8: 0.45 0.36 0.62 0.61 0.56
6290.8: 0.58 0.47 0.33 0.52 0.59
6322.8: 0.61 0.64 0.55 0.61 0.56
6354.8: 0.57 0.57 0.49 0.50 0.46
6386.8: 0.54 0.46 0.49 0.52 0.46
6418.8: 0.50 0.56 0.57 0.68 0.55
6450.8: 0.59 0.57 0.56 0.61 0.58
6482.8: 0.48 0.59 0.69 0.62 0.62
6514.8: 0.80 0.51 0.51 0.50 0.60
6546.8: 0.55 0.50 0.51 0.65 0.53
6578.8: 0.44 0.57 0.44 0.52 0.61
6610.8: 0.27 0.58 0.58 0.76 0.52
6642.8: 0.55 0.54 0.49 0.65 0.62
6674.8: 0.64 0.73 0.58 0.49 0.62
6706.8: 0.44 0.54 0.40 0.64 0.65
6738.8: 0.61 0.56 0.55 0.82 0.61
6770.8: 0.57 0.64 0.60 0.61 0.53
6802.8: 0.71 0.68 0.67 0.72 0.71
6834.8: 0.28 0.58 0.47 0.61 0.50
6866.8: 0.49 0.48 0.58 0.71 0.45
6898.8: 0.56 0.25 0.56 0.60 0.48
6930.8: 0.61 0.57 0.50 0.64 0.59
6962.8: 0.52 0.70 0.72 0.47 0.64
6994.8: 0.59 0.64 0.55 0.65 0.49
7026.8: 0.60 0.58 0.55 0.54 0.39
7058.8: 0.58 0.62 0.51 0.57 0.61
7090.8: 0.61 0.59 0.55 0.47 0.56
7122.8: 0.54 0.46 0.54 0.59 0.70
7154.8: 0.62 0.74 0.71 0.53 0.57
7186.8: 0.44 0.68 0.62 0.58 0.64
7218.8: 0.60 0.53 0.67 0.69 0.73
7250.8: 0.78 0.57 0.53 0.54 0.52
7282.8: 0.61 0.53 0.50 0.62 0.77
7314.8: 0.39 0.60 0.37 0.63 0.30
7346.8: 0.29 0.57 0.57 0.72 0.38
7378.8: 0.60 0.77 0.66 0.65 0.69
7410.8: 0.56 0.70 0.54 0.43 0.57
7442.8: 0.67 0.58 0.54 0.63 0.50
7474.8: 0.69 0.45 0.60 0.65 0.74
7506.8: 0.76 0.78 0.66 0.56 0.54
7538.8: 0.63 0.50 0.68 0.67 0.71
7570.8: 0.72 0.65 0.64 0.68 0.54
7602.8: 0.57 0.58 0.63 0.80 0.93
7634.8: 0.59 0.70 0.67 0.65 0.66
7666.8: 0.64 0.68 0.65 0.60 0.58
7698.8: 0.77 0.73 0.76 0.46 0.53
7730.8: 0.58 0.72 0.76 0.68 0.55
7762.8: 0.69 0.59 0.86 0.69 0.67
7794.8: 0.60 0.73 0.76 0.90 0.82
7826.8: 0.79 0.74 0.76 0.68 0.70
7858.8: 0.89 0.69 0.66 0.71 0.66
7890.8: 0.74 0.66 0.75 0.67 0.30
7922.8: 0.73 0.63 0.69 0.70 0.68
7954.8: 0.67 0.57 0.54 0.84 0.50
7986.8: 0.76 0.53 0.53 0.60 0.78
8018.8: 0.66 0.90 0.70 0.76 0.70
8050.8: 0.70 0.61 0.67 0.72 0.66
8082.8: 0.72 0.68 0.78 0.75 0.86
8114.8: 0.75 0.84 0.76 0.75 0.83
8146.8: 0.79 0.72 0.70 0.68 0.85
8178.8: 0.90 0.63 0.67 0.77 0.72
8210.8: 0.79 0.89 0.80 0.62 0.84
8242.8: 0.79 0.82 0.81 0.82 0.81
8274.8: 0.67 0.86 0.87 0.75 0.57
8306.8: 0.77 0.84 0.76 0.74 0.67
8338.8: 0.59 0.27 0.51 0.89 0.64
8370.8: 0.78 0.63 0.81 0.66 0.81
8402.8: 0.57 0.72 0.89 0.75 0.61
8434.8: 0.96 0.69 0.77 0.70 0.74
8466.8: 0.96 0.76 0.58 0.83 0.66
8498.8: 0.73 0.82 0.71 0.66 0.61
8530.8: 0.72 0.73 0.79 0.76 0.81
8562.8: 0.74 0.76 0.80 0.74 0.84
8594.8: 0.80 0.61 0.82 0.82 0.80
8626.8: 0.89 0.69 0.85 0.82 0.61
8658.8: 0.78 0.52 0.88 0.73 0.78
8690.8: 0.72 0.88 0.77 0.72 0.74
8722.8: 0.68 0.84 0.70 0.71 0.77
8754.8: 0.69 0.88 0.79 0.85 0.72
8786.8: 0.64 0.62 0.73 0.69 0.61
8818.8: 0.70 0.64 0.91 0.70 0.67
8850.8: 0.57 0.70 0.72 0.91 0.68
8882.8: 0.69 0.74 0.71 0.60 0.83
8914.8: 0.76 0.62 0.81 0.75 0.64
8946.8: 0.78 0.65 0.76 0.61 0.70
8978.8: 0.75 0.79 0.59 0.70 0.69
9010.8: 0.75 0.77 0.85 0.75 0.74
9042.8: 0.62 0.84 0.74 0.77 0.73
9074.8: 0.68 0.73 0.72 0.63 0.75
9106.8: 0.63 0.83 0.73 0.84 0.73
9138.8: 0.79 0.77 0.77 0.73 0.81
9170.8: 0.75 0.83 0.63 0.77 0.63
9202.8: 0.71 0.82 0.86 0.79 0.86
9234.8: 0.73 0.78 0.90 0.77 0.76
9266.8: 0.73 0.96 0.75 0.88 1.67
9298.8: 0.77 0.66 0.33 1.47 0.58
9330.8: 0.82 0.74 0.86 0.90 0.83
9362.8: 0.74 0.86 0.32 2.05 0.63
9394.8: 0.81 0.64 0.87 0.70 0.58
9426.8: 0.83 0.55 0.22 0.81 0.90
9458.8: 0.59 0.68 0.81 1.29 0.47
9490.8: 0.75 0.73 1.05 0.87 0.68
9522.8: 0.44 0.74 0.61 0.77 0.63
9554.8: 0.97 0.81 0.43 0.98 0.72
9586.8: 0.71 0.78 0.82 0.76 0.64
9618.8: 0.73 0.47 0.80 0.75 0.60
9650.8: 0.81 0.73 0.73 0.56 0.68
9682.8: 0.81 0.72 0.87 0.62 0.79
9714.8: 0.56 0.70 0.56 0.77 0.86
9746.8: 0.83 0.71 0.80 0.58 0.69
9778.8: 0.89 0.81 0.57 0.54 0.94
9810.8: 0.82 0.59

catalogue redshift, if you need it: 0.42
